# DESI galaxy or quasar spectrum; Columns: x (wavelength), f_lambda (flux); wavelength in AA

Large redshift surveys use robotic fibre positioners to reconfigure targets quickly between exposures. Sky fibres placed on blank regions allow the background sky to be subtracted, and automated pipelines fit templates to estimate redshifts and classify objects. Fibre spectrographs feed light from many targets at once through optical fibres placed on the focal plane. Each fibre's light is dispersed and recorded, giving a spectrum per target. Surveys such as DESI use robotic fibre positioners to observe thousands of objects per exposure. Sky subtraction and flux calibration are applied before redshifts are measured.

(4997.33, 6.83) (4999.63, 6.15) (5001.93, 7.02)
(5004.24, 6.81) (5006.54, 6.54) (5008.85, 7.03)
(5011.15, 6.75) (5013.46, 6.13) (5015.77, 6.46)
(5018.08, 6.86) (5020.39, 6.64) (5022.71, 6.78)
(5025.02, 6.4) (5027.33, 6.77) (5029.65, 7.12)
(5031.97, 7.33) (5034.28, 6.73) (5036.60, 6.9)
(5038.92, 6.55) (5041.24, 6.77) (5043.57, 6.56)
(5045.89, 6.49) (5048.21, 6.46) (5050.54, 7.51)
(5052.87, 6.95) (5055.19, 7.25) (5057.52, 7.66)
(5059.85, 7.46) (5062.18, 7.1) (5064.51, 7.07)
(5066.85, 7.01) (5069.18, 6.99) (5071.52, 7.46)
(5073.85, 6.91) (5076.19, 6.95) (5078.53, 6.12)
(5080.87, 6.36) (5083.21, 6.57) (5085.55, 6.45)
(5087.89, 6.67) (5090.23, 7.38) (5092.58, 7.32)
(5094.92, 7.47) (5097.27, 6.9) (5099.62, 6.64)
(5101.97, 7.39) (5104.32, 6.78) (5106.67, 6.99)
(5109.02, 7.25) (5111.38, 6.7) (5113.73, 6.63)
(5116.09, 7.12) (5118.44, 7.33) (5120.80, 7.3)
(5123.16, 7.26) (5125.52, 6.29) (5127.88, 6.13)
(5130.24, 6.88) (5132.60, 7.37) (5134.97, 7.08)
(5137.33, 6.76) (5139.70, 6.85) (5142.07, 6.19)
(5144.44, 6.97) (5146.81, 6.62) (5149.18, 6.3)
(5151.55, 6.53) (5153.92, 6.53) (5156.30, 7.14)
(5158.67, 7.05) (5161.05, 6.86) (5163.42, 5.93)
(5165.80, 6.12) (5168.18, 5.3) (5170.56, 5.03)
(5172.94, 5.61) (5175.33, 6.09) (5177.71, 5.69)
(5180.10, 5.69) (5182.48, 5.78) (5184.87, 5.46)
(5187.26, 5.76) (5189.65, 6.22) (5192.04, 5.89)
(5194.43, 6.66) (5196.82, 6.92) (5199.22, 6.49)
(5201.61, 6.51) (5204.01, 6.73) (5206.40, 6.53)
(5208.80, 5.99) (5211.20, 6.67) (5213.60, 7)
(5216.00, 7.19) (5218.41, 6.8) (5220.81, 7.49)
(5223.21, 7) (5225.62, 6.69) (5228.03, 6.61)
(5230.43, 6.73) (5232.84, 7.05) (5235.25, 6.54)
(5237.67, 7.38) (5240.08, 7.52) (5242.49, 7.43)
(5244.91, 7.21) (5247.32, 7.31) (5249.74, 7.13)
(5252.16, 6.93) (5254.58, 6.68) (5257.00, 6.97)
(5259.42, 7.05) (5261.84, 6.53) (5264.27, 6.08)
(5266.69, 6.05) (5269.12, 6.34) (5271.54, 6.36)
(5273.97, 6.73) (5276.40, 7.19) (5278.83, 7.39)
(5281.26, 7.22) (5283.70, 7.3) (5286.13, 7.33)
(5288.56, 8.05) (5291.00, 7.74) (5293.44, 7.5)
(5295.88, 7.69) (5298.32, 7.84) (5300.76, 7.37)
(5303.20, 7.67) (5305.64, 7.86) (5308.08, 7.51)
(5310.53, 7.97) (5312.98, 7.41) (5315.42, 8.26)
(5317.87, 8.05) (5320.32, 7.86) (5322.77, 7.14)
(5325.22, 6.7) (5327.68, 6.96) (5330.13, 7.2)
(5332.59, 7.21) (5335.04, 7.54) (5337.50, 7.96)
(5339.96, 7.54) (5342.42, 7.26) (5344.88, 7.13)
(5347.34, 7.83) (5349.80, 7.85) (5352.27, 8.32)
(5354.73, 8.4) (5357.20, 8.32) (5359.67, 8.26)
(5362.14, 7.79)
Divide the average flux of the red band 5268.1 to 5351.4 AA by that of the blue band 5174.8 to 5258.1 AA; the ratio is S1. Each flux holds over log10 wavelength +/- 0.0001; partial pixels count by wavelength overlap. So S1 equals 1.12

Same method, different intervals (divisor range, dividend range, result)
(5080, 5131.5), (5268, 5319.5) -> 1.08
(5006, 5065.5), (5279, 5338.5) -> 1.10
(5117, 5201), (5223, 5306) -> 1.11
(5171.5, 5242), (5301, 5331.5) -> 1.16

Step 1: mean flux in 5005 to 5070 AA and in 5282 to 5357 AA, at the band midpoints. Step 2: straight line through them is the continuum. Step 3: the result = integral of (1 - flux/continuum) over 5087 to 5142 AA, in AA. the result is 0.85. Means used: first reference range 6.87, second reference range 7.62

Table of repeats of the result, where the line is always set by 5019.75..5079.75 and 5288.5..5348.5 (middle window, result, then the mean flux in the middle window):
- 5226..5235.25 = 0.8 AA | 6.76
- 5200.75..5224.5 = 1.7 AA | 6.79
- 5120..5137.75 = 0.6 AA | 6.88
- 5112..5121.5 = 0.0 AA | 7.06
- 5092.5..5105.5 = 0.0 AA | 7.06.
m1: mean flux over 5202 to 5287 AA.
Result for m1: 6.88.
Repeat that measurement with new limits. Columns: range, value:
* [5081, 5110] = 6.96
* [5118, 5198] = 6.39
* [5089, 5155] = 6.89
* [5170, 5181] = 5.65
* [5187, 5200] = 6.36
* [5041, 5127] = 6.96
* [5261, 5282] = 6.64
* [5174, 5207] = 6.16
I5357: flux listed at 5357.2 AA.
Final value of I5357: 8.32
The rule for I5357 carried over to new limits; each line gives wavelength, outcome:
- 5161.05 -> 6.86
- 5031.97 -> 7.33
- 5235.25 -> 6.54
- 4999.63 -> 6.15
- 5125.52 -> 6.29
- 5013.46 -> 6.13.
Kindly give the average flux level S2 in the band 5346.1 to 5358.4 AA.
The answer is 8.14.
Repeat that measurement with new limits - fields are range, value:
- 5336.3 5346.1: 7.47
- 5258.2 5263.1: 6.78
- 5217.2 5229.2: 6.92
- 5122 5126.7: 6.77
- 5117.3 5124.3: 7.29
